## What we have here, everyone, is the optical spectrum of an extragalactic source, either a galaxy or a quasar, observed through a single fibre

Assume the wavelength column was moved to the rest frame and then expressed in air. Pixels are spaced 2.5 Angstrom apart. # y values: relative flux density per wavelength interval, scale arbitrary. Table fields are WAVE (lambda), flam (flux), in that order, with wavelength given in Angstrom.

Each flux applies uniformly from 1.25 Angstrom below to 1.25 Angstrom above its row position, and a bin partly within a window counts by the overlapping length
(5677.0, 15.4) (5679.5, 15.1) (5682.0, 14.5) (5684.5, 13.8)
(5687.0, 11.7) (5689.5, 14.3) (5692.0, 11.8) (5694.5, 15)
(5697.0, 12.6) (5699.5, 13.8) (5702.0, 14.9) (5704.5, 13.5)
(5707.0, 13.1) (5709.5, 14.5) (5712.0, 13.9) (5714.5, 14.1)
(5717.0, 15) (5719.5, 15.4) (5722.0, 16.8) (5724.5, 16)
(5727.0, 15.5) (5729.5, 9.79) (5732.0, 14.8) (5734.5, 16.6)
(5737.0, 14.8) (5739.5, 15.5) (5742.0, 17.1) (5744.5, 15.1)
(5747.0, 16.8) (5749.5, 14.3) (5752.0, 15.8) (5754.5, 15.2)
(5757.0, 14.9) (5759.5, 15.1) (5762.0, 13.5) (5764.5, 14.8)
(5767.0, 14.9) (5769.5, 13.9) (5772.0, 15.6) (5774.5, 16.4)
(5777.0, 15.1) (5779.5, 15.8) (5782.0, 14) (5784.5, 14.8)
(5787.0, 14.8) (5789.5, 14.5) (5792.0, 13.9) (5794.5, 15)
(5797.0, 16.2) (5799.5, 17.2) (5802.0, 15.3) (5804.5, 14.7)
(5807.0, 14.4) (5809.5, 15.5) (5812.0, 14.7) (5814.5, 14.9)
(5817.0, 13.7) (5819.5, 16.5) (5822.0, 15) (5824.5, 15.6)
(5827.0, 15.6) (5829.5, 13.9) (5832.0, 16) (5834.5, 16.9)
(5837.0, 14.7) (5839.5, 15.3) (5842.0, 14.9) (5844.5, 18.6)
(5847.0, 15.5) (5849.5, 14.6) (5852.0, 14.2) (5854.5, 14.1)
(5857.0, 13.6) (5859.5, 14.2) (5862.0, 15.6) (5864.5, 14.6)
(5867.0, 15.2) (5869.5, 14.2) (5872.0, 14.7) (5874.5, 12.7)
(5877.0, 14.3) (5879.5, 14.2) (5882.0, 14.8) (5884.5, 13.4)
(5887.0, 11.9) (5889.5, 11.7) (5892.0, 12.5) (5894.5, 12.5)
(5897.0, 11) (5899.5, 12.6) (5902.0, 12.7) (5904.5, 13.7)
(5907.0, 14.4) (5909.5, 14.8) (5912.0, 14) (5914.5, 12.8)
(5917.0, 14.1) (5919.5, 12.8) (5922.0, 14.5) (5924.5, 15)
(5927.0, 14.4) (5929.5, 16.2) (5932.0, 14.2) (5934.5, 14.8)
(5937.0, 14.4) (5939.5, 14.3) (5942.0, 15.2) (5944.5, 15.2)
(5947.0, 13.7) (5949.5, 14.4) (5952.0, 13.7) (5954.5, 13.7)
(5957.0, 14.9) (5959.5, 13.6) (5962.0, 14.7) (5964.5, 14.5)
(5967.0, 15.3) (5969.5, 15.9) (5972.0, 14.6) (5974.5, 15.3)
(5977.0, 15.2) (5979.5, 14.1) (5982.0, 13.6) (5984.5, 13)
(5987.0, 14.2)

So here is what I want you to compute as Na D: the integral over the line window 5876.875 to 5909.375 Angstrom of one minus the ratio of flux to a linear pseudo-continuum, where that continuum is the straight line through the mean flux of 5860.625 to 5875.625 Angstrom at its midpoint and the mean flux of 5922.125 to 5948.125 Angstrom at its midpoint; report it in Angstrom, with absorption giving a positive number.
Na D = 3.4 Angstrom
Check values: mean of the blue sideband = 14.5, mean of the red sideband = 14.7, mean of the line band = 13.1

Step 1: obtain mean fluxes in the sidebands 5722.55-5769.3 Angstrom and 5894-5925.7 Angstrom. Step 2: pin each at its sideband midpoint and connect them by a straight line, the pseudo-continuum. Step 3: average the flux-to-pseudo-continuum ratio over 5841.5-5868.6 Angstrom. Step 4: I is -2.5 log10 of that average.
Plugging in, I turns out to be -0.08 mag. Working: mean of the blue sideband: 15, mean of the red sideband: 13.5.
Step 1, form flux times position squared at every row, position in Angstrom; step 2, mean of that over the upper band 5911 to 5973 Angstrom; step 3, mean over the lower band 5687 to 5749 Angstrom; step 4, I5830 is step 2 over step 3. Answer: 1.1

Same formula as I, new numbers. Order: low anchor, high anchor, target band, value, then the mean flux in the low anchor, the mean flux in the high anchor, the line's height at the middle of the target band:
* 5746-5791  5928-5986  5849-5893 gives 0.063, 15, 14.5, 14.7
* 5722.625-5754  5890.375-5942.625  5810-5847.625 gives -0.069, 15.2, 13.8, 14.5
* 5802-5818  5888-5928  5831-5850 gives -0.114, 14.7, 13.3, 14.3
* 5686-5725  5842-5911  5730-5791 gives -0.076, 14.1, 14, 14.1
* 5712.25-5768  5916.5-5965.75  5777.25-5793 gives 0.018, 15.1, 14.4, 14.9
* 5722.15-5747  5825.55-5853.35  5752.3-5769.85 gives 0.039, 15.2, 15.5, 15.3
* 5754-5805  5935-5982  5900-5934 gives 0.043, 15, 14.6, 14.7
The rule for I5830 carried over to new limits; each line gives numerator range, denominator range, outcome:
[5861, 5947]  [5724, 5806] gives 0.97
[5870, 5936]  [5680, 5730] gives 1.04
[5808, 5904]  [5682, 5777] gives 1.03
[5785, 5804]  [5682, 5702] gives 1.17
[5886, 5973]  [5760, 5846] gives 0.96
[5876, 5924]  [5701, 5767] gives 0.95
